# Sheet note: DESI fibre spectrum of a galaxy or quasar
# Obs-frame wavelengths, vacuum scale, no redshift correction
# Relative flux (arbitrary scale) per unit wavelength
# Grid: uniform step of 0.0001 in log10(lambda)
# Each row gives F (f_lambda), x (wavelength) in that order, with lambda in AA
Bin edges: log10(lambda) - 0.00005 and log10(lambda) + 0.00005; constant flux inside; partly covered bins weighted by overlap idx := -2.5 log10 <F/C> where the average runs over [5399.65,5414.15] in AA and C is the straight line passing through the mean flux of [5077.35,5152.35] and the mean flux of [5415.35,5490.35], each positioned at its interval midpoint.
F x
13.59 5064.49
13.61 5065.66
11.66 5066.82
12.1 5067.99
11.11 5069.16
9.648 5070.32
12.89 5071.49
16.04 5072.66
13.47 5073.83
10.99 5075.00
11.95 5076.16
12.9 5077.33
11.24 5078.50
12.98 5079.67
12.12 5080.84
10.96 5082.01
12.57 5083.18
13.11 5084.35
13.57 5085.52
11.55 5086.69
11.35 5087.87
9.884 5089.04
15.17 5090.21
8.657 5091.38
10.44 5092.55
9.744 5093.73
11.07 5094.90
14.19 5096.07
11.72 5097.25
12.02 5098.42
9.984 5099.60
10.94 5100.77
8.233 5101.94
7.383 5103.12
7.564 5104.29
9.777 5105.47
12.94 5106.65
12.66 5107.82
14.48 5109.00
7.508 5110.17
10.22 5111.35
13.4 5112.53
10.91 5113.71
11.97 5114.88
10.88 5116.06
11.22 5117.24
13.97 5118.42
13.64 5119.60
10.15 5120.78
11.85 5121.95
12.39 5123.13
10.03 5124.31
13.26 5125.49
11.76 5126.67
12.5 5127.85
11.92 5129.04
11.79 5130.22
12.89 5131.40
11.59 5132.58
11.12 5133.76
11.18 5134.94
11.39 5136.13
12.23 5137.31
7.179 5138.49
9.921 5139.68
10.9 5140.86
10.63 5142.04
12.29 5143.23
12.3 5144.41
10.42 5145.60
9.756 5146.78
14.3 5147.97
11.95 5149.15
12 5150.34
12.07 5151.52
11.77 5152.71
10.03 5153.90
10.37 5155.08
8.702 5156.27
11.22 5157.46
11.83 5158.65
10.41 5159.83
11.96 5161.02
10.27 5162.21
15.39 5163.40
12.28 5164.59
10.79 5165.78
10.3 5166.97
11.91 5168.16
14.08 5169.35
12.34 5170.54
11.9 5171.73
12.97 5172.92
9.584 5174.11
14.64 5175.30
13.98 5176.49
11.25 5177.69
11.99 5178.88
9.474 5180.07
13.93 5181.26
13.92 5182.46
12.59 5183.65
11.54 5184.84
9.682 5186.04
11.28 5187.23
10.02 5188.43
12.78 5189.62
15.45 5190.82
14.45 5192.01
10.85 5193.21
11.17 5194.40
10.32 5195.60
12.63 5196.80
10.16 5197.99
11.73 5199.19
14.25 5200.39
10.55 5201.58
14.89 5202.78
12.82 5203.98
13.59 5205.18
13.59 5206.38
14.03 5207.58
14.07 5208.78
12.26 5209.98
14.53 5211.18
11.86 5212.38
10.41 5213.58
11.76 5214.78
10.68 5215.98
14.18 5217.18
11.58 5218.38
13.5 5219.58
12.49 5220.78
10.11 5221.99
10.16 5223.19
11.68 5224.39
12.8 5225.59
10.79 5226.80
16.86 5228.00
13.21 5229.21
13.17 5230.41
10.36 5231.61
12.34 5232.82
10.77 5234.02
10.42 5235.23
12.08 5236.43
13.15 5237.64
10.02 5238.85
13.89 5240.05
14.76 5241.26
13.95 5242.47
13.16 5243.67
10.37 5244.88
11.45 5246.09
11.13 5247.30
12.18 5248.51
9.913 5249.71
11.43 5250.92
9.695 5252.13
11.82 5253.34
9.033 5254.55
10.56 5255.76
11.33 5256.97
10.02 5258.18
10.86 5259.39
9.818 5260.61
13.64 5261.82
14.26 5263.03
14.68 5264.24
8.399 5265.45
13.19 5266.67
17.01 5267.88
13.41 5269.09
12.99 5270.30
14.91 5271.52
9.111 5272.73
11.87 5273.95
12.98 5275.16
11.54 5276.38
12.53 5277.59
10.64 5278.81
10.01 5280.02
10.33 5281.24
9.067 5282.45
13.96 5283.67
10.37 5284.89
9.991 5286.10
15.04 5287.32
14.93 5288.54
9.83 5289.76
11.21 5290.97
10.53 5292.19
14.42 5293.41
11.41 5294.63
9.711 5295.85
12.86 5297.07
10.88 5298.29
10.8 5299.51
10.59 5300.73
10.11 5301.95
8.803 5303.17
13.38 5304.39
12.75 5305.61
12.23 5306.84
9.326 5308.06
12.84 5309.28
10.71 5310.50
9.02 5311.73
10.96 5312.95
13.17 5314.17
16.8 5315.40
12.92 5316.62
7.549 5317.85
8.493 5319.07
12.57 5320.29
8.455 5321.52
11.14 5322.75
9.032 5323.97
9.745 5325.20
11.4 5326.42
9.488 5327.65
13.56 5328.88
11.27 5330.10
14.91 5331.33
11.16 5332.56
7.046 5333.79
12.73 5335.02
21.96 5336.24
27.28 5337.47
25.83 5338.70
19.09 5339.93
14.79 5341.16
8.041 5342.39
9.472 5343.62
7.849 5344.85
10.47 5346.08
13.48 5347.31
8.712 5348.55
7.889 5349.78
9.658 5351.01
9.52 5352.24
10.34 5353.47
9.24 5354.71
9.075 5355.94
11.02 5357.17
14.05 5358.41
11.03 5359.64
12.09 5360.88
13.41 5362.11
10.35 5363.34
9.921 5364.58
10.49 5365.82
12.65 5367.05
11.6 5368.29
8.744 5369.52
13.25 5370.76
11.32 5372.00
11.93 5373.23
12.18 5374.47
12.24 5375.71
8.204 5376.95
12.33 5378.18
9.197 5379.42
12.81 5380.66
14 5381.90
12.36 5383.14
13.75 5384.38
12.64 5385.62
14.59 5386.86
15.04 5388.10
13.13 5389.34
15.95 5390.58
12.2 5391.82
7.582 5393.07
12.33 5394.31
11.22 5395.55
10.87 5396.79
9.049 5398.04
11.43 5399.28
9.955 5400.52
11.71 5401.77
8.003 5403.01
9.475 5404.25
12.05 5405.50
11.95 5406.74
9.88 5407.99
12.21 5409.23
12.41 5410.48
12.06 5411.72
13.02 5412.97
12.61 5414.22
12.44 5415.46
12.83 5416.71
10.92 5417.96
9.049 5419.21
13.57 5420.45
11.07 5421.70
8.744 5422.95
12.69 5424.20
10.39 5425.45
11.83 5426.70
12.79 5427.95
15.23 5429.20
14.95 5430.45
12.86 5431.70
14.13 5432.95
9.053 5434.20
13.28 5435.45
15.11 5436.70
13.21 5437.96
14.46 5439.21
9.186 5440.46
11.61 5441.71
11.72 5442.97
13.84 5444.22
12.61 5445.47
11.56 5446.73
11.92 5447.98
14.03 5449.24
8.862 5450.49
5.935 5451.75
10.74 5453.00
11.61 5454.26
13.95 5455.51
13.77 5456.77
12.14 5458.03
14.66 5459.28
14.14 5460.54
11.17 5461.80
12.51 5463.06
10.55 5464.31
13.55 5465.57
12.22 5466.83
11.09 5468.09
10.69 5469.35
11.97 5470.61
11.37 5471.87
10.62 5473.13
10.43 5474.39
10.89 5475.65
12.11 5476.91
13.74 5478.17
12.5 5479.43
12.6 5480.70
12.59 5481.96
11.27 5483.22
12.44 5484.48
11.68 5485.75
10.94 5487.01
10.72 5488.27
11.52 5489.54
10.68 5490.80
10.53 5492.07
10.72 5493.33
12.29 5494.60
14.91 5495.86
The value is 0.066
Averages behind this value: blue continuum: 11.4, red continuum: 12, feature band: 11.2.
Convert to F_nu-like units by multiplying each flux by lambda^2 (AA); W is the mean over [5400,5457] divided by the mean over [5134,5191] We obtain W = 1.1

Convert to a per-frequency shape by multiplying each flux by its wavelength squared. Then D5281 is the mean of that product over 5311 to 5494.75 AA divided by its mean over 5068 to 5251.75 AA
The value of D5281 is 1.1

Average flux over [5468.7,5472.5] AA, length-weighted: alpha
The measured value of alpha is 11.3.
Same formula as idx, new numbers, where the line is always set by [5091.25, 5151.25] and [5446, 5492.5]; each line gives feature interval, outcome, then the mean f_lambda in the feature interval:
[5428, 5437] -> -0.15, 13.4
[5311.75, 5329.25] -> 0.05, 11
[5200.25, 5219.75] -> -0.13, 12.8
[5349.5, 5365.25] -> 0.09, 10.6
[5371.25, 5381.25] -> 0.03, 11.3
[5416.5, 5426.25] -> 0.05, 11.1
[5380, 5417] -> -0.03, 12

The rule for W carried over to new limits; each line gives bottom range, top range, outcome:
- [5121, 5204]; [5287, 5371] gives 1.07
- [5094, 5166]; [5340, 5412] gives 1.10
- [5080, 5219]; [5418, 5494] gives 1.14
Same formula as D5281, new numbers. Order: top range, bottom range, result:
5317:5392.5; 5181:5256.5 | 1.04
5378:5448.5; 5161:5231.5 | 1.06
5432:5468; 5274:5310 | 1.12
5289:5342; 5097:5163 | 1.19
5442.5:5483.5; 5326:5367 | 1.01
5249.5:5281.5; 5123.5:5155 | 1.08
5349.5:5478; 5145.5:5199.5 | 1.09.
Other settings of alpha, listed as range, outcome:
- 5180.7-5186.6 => 12.3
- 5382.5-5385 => 13.1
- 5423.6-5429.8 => 12.6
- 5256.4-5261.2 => 10.5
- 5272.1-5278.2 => 11.6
